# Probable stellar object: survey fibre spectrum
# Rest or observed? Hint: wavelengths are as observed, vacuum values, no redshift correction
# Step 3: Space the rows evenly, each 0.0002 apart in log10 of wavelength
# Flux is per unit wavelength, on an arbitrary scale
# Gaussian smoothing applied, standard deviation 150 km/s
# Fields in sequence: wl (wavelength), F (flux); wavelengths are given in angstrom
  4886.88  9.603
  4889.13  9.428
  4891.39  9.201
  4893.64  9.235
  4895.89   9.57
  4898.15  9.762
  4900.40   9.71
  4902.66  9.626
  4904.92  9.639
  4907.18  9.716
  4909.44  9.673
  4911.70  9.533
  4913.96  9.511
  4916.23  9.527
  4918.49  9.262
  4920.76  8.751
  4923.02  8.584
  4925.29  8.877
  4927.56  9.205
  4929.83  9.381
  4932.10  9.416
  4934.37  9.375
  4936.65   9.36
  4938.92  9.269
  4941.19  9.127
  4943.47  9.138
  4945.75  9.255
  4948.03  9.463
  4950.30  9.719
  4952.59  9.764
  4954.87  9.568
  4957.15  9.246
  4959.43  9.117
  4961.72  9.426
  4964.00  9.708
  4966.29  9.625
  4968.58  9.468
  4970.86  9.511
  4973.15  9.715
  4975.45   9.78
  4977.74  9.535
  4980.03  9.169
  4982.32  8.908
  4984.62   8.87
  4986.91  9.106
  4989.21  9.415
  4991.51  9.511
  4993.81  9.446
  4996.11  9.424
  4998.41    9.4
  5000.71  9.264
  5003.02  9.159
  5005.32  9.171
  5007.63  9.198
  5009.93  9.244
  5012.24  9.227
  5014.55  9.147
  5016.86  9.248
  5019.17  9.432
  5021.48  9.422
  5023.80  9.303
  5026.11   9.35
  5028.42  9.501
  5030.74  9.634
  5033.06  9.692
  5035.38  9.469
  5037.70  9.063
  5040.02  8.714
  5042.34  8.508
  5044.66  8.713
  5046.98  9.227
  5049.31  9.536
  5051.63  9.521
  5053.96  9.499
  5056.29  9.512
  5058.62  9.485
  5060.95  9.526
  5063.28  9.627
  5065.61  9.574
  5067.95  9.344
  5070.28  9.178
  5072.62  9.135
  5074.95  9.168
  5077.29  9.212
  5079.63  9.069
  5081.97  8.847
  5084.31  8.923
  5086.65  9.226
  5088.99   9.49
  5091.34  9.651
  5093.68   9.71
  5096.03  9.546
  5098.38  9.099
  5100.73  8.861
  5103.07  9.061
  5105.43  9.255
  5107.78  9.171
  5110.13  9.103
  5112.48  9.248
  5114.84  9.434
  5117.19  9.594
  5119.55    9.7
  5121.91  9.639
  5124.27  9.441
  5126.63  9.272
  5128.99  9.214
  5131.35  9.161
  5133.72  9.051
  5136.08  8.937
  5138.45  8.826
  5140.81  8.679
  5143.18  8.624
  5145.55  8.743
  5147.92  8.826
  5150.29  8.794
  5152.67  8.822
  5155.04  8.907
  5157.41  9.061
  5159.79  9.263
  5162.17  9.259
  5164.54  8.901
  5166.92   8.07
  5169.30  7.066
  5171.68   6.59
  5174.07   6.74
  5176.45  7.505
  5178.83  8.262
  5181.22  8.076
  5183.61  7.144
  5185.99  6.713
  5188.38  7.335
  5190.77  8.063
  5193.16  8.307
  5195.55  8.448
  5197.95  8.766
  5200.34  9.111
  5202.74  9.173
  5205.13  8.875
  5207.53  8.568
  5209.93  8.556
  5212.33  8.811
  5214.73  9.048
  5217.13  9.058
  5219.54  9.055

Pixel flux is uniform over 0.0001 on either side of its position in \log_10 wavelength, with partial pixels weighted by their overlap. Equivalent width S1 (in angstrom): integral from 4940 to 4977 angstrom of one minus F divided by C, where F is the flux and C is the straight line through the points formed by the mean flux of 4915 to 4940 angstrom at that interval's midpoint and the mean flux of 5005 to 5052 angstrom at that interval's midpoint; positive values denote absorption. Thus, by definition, -1.10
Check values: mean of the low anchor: 9.18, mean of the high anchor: 9.25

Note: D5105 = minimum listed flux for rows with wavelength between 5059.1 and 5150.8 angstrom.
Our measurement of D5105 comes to 8.624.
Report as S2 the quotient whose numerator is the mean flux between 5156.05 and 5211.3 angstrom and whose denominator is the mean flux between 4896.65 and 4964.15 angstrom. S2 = 0.9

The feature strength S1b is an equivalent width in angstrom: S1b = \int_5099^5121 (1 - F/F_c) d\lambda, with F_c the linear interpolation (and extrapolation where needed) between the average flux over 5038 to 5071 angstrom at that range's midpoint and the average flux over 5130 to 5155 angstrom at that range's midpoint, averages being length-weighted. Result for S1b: -0.6 angstrom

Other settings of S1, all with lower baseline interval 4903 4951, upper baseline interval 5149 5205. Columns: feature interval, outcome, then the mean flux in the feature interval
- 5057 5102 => -3.43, 9.3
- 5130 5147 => -0.99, 8.86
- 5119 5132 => -1.49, 9.4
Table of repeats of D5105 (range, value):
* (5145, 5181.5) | 6.59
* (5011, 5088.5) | 8.508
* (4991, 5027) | 9.147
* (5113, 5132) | 9.161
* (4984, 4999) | 8.87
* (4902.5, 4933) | 8.584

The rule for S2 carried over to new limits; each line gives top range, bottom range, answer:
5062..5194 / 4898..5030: 0.94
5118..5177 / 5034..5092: 0.94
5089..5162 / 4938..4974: 0.97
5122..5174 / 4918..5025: 0.94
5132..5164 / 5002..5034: 0.95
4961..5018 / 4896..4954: 1.00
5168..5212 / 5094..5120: 0.86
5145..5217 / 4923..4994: 0.89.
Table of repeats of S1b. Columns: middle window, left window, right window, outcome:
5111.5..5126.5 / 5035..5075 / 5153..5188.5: -1.7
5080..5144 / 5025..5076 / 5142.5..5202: -3.3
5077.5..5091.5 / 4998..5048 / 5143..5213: -0.5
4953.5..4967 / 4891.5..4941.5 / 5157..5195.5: -0.5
